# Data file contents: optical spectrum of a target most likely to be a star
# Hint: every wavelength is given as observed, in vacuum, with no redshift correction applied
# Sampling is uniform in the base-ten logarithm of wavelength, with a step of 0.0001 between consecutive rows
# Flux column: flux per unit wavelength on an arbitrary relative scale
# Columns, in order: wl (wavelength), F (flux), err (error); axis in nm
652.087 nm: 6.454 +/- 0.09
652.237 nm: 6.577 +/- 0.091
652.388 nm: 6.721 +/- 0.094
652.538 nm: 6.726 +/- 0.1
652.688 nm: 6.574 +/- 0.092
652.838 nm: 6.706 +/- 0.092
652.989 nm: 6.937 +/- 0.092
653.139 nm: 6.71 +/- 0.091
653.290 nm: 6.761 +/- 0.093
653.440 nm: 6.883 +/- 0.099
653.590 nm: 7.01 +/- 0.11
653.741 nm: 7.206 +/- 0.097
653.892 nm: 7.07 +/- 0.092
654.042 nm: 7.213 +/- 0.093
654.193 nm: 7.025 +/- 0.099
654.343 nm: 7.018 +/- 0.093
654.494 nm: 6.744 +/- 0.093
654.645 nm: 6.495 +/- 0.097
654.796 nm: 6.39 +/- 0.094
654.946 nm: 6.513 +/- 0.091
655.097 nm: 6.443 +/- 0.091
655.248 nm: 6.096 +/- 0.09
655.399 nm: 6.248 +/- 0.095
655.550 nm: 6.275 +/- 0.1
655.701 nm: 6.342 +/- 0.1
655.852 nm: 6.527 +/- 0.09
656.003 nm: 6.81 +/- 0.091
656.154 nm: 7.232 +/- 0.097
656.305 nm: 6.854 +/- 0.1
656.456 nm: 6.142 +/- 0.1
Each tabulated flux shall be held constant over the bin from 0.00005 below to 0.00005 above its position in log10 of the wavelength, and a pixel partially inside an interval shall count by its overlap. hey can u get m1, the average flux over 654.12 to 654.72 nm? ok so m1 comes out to 6.82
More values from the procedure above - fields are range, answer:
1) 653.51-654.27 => 7.11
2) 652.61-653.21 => 6.74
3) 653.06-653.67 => 6.85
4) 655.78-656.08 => 6.68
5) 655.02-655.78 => 6.28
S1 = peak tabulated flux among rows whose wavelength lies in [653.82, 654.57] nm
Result 7.213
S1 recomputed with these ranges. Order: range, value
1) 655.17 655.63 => 6.275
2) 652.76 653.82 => 7.206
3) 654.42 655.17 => 6.744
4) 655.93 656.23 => 7.232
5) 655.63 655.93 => 6.527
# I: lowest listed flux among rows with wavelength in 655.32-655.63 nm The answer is 6.248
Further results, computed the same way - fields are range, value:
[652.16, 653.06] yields 6.574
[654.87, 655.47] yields 6.096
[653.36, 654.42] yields 6.883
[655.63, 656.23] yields 6.342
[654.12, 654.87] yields 6.39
